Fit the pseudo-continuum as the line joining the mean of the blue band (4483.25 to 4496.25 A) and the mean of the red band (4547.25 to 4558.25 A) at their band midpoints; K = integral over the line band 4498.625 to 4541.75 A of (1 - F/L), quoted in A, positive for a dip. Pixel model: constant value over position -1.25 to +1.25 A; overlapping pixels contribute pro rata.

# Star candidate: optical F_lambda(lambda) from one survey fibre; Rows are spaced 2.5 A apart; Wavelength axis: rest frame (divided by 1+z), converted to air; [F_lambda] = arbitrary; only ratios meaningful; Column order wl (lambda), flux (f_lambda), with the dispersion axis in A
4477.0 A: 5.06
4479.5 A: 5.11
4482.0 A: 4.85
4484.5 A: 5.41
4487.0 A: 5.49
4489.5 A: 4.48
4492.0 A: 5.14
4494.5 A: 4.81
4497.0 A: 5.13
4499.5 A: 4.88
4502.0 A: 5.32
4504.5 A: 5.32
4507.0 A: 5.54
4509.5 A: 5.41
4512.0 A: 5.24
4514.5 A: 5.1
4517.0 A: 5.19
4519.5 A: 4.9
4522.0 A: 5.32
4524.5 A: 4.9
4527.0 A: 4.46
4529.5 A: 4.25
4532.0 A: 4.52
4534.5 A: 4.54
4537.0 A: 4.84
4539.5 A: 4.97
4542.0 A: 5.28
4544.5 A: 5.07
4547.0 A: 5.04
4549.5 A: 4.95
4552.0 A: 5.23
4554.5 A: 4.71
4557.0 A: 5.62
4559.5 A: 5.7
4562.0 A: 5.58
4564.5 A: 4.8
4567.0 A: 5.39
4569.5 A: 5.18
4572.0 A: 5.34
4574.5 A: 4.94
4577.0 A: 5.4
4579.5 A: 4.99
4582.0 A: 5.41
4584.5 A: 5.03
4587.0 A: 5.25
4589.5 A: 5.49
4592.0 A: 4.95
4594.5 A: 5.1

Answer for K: 0.9 A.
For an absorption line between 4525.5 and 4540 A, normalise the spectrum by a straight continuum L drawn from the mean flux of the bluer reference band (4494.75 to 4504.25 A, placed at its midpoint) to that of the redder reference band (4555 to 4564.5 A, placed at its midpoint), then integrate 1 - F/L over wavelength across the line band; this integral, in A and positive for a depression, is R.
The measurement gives 1.95 A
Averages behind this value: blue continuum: 5.1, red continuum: 5.45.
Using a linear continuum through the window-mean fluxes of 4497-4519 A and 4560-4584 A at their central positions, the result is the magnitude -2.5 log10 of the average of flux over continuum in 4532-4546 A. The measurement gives 0.070 mag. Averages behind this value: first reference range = 5.23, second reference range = 5.23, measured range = 4.9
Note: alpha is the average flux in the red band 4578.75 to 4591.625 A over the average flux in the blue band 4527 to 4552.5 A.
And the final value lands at 1.08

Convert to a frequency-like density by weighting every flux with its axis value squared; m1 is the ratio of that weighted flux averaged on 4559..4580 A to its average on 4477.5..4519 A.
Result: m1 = 1.05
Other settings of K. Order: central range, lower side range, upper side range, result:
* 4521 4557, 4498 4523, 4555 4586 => 2.5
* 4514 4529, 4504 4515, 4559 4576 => 1.1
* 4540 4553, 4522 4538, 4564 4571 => -0.6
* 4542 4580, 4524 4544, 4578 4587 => -1.8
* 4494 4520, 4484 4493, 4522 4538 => -1.5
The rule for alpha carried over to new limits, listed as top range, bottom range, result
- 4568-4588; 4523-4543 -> 1.10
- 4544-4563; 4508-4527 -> 1.03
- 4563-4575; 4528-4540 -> 1.12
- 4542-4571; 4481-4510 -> 1.01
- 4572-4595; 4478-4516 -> 1.01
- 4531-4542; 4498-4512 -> 0.91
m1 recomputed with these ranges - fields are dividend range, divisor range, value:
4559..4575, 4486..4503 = 1.08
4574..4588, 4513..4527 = 1.06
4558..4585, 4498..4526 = 1.04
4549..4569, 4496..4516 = 1.03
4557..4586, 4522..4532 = 1.16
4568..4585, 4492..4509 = 1.04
